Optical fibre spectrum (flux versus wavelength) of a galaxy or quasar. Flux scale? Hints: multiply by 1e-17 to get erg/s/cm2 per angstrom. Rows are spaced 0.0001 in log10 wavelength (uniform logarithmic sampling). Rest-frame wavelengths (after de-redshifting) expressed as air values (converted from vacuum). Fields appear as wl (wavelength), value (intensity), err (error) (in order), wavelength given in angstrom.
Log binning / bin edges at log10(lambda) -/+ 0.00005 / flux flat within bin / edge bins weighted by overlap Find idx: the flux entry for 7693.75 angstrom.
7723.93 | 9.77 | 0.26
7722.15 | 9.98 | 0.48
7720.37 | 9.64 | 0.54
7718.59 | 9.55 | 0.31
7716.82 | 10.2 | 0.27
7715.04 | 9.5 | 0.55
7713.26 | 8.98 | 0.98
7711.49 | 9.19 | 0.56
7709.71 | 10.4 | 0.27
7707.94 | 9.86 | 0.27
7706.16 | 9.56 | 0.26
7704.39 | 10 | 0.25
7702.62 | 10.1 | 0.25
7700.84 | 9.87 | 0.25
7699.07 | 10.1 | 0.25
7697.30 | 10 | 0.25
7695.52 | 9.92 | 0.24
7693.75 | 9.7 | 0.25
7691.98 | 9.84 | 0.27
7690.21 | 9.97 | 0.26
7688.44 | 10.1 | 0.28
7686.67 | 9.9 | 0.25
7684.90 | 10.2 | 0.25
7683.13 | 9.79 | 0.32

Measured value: 9.7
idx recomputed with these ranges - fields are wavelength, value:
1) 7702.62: 10.1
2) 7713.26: 8.98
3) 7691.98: 9.84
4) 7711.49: 9.19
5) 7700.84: 9.87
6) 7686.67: 9.9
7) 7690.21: 9.97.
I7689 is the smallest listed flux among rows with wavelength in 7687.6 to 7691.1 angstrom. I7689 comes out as 9.97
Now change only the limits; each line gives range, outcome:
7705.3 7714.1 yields 8.98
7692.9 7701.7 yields 9.7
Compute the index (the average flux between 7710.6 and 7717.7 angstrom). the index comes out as 9.46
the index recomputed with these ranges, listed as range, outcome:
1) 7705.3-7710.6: 9.94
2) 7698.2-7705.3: 10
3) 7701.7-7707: 9.89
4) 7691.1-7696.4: 9.83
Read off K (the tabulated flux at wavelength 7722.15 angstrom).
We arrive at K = 9.98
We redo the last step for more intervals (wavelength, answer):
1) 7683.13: 9.79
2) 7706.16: 9.56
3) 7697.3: 10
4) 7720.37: 9.64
